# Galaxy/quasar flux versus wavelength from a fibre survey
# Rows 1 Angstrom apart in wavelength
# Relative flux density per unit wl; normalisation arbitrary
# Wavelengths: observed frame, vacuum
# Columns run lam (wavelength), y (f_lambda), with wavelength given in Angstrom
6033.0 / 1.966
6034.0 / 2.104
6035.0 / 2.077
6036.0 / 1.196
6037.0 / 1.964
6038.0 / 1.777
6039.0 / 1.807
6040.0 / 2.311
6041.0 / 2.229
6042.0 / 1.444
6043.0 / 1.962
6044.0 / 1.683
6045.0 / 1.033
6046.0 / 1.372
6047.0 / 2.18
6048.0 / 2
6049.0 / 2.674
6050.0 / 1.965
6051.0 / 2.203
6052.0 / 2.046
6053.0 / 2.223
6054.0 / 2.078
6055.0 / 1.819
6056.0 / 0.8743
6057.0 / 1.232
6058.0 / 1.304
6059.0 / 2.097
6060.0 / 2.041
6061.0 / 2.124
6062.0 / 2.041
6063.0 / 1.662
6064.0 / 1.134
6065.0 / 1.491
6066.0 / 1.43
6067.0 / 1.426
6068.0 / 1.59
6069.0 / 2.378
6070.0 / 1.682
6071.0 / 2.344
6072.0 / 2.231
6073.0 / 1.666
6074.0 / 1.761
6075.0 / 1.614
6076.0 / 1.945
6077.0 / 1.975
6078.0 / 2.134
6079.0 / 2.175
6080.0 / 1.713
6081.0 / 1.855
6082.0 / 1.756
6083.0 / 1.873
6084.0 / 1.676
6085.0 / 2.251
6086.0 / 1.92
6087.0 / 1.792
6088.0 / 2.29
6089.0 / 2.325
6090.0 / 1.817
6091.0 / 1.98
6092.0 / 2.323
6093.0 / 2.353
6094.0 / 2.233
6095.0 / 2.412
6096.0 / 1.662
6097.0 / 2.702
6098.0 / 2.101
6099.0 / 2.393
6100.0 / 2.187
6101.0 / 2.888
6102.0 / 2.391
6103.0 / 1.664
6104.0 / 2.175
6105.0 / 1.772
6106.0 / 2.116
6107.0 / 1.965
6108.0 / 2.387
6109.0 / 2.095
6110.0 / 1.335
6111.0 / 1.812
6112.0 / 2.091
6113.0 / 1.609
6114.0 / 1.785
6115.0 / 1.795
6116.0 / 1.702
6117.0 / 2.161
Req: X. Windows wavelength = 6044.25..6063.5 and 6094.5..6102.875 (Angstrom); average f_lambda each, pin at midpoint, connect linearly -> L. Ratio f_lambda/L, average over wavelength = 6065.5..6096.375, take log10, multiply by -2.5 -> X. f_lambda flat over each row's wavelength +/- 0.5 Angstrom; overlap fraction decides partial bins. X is 0.09 mag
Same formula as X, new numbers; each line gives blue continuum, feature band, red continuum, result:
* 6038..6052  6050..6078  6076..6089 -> 0.08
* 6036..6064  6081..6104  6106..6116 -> -0.14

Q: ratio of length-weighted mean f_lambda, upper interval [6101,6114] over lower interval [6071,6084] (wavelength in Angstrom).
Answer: 1.0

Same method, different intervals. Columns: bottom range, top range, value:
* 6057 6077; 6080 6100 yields 1.17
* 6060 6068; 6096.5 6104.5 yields 1.41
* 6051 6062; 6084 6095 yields 1.17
